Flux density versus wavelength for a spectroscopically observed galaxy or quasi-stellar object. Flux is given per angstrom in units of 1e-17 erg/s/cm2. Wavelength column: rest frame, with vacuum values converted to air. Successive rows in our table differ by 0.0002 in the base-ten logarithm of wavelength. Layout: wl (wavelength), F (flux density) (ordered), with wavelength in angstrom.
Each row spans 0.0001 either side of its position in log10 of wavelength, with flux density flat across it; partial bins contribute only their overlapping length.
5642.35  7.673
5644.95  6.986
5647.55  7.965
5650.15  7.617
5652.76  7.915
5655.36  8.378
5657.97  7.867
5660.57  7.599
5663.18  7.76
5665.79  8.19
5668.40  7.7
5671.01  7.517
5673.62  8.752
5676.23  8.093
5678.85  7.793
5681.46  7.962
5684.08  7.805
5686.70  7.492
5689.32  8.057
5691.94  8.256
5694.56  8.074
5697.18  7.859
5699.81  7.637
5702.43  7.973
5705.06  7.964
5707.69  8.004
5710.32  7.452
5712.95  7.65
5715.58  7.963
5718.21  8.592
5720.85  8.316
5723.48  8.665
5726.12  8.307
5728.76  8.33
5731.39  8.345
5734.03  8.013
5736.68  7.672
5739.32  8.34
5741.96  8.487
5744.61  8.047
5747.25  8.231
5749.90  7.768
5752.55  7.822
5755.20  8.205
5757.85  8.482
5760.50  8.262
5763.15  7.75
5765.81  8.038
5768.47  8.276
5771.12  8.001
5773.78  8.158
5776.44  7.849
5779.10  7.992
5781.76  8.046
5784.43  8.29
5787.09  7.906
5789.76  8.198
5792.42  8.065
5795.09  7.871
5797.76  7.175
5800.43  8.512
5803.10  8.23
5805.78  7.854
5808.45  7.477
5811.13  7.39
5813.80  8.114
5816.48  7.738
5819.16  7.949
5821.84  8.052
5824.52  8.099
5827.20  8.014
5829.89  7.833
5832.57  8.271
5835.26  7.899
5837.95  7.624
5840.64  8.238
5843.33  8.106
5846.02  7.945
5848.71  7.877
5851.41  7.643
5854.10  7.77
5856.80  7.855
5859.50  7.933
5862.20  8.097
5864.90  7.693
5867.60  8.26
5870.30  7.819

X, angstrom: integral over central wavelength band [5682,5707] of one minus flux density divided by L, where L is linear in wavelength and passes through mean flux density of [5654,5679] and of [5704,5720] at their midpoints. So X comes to 0.2 angstrom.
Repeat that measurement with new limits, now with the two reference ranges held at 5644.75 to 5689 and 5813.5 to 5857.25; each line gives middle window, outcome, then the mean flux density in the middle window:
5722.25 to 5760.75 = -1.43 angstrom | 8.2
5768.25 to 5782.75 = -0.22 angstrom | 8.04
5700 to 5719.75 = -0.10 angstrom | 7.93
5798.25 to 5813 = 0.13 angstrom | 7.86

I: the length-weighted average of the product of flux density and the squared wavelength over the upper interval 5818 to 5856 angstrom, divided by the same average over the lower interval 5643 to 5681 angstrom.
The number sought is 1.1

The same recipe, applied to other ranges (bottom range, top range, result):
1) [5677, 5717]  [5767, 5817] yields 1.05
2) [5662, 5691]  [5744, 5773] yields 1.05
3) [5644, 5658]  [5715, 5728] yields 1.10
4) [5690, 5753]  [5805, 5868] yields 1.02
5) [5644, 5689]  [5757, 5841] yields 1.06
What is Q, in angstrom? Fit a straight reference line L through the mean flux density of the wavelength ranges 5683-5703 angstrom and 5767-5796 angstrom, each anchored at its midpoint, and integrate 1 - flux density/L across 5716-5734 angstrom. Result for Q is -0.9 angstrom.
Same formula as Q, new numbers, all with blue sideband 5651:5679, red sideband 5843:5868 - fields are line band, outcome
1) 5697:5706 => 0.1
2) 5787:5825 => 0.0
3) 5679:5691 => 0.2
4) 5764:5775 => -0.2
